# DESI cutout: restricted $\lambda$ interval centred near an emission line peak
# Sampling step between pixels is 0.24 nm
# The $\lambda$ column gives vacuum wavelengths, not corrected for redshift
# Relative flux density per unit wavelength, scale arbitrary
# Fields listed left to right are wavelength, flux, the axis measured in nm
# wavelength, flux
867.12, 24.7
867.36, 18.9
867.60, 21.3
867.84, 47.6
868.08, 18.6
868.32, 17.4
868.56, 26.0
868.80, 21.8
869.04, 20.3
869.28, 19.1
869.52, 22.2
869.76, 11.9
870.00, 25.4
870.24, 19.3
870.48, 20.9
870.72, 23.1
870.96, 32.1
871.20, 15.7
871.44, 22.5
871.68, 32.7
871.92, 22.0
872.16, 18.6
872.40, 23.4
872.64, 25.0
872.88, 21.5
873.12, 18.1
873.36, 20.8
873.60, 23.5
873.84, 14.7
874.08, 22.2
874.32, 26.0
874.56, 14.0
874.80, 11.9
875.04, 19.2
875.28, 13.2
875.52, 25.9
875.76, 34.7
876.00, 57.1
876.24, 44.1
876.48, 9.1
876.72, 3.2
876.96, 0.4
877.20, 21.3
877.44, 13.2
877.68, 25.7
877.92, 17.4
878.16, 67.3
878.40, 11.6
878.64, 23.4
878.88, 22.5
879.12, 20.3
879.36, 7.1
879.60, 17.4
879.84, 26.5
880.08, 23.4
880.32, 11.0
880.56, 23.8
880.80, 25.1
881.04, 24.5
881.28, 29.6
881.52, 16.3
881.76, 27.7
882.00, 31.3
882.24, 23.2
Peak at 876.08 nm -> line Hgamma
